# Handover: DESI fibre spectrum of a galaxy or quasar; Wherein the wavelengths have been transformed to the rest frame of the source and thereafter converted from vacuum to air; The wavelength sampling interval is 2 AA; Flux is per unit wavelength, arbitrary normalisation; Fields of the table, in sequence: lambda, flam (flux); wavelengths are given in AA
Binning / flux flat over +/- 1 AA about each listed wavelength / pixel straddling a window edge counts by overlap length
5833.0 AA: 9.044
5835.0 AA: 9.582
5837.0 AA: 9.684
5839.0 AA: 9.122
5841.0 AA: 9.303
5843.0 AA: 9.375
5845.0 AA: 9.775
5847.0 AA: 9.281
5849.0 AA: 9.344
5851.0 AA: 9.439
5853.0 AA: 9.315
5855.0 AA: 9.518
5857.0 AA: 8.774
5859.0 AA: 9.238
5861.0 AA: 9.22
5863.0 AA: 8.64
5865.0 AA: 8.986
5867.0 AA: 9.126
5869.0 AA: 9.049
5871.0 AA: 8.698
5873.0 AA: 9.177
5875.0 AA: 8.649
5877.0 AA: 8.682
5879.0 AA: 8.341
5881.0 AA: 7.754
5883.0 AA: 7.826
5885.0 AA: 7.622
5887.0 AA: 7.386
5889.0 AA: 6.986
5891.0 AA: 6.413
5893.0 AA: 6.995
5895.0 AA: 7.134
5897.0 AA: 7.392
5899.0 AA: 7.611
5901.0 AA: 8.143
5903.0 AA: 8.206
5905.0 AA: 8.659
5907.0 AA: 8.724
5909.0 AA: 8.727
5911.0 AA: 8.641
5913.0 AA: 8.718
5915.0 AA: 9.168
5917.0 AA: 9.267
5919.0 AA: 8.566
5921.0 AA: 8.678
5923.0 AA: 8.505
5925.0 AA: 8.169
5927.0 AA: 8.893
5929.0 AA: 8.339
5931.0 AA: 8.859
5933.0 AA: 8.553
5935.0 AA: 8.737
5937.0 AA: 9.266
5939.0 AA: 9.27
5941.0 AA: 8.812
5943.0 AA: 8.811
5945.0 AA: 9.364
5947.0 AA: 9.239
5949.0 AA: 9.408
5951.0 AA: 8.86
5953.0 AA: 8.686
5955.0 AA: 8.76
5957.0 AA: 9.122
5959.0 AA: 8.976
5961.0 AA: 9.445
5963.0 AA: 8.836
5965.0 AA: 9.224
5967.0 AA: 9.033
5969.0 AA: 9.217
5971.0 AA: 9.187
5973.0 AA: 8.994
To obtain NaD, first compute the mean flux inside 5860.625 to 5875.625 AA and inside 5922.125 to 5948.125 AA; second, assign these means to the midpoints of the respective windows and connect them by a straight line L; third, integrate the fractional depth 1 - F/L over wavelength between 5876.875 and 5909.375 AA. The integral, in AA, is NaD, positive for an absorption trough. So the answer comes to 4.17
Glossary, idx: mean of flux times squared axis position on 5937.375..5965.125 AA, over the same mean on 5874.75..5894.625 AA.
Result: 1.22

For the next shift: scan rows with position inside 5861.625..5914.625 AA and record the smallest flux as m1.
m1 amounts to 6.413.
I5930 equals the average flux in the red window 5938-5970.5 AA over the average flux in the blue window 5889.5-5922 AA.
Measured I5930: 1.11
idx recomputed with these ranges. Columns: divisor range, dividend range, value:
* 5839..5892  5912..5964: 1.05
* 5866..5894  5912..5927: 1.10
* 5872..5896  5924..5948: 1.16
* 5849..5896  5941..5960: 1.10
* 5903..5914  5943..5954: 1.06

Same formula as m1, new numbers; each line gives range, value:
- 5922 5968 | 8.169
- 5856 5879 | 8.341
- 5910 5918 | 8.641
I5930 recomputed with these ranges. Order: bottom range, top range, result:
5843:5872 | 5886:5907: 0.82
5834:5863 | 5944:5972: 0.97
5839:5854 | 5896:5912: 0.88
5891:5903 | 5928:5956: 1.20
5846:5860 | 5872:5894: 0.84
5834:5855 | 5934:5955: 0.96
